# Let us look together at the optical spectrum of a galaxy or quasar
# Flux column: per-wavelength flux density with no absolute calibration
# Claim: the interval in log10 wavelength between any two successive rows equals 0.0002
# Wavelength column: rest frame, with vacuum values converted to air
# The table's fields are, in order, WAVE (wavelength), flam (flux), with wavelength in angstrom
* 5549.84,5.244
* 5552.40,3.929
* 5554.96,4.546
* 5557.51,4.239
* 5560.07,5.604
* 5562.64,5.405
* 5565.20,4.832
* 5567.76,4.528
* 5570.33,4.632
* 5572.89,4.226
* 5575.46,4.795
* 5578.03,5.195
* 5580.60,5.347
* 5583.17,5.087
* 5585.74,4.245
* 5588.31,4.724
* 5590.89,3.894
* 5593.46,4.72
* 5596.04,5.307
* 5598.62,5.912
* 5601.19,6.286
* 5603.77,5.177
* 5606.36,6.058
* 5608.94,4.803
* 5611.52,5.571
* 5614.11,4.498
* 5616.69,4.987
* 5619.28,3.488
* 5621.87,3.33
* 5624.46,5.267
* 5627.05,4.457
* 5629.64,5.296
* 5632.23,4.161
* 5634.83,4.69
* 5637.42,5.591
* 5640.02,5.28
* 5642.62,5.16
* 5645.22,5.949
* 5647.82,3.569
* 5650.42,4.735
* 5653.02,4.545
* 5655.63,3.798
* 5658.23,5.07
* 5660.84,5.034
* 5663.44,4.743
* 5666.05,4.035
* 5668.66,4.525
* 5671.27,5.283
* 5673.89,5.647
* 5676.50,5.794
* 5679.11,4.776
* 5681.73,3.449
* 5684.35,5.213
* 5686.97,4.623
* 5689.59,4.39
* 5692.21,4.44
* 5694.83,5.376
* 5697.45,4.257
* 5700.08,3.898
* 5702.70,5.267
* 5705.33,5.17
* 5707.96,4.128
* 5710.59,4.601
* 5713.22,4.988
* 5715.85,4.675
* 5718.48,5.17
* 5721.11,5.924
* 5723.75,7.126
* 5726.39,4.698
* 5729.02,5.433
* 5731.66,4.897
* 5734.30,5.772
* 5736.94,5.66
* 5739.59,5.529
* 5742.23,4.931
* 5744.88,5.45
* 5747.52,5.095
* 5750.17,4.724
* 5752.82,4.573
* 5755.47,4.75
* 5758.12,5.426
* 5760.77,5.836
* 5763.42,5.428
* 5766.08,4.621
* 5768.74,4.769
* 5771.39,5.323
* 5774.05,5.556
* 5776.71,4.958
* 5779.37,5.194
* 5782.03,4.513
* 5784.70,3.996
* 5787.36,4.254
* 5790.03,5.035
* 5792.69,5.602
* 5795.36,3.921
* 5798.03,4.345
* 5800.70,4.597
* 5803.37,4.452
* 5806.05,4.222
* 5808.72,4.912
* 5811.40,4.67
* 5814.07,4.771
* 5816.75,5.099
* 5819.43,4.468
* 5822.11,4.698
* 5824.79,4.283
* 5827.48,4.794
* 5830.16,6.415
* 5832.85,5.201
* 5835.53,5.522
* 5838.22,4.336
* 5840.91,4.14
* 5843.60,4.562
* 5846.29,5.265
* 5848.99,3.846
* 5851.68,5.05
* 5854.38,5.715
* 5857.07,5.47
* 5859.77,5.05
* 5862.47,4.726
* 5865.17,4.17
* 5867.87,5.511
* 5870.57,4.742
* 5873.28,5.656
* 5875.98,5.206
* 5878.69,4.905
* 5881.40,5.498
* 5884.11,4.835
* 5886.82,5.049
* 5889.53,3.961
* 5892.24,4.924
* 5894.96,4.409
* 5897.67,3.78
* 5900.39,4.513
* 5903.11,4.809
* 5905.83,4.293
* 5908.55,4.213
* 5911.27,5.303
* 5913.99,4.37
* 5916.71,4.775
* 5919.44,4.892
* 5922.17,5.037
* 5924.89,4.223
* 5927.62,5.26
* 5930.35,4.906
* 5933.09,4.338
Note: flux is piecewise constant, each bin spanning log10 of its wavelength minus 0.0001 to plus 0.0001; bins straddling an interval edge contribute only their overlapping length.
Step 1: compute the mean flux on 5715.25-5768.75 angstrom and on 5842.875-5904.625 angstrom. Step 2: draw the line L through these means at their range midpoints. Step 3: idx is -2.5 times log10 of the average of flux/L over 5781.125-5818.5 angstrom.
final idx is 0.111 mag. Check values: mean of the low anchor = 5.28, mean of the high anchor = 4.86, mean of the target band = 4.6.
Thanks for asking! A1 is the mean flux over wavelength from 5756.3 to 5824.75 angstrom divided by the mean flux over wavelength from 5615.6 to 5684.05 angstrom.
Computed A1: 1.02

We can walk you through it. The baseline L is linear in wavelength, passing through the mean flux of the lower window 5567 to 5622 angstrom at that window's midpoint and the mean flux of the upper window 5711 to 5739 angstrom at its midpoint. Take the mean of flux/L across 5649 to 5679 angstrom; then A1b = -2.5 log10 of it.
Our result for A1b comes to 0.07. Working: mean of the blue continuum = 4.89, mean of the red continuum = 5.41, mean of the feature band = 4.83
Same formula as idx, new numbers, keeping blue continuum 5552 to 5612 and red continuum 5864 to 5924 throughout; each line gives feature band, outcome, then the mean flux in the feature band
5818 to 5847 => -0.02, 4.87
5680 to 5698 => 0.08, 4.55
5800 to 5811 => 0.06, 4.55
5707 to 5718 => 0.05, 4.66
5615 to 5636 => 0.11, 4.46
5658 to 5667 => 0.05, 4.71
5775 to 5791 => 0.04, 4.67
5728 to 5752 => -0.08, 5.26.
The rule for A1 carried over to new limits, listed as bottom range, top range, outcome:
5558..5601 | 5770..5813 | 0.96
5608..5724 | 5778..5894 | 1.01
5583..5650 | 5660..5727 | 1.00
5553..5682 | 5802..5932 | 0.99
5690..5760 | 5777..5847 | 0.93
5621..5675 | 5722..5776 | 1.11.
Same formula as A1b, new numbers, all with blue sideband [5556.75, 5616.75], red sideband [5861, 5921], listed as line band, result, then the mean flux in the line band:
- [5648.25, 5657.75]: 0.14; 4.35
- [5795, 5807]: 0.12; 4.34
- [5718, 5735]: -0.14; 5.59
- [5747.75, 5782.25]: -0.05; 5.07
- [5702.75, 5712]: 0.04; 4.72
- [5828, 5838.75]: -0.13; 5.4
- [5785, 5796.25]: 0.04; 4.67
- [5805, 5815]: 0.04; 4.65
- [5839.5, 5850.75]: 0.07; 4.47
